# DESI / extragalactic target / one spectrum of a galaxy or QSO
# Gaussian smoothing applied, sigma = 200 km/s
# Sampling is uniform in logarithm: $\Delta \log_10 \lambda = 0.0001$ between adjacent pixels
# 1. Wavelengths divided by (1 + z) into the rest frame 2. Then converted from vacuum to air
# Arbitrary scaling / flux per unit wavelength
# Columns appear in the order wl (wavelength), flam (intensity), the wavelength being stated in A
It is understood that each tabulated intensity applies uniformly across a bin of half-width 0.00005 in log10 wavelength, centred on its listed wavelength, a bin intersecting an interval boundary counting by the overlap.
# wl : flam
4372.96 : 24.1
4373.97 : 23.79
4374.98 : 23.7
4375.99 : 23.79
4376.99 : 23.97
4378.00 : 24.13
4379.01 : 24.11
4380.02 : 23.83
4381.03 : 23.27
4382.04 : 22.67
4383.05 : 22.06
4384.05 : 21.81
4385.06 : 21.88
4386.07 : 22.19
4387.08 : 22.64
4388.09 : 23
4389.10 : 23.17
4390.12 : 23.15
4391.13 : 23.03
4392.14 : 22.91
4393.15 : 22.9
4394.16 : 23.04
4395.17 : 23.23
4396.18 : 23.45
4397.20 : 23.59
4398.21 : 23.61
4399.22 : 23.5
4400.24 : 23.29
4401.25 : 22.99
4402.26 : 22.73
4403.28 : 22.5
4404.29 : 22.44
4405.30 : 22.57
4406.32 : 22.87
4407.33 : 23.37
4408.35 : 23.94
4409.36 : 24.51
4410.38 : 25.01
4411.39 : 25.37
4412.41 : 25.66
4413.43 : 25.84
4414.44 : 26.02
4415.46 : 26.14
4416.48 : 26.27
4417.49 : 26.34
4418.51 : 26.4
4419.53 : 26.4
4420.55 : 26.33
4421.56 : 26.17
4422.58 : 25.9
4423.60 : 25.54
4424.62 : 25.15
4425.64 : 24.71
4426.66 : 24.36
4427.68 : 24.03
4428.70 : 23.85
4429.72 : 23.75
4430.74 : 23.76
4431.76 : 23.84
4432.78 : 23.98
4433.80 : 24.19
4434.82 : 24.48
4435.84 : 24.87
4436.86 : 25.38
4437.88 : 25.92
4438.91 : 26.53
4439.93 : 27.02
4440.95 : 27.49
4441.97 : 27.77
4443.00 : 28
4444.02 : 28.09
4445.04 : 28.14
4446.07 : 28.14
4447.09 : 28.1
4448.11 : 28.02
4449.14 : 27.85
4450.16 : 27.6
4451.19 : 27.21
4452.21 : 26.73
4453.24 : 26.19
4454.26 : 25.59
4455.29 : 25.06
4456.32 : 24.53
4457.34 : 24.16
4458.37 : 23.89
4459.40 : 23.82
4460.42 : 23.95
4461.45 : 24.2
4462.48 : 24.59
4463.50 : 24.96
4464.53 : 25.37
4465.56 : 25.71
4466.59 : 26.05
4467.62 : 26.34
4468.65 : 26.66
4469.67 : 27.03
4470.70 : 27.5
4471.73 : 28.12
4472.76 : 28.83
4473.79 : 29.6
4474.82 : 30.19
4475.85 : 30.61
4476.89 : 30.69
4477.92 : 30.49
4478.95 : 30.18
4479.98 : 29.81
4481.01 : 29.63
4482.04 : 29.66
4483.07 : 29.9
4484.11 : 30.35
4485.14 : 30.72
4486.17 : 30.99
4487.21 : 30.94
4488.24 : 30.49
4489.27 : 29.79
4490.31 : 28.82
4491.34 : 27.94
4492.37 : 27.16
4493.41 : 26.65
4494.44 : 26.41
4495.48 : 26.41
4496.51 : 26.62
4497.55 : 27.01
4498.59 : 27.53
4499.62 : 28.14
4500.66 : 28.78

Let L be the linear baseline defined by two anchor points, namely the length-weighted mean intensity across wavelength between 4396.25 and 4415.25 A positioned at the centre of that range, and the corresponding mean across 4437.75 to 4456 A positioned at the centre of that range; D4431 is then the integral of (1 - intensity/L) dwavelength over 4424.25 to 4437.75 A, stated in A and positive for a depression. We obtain 0.8 A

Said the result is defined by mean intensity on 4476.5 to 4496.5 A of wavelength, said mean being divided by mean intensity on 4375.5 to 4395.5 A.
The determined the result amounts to 1.3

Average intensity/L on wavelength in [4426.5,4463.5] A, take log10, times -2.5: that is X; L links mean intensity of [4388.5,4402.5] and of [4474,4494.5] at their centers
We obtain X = 0.04 mag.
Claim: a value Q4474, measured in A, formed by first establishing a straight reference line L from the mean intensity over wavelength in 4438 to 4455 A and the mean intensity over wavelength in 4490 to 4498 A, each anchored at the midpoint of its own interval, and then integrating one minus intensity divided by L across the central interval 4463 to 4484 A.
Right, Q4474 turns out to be -0.9 A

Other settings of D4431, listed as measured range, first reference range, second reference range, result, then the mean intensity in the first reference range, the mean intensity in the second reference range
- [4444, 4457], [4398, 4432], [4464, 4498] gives -0.11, 24.6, 28.6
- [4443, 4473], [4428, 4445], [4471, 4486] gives 1.59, 25.6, 29.9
